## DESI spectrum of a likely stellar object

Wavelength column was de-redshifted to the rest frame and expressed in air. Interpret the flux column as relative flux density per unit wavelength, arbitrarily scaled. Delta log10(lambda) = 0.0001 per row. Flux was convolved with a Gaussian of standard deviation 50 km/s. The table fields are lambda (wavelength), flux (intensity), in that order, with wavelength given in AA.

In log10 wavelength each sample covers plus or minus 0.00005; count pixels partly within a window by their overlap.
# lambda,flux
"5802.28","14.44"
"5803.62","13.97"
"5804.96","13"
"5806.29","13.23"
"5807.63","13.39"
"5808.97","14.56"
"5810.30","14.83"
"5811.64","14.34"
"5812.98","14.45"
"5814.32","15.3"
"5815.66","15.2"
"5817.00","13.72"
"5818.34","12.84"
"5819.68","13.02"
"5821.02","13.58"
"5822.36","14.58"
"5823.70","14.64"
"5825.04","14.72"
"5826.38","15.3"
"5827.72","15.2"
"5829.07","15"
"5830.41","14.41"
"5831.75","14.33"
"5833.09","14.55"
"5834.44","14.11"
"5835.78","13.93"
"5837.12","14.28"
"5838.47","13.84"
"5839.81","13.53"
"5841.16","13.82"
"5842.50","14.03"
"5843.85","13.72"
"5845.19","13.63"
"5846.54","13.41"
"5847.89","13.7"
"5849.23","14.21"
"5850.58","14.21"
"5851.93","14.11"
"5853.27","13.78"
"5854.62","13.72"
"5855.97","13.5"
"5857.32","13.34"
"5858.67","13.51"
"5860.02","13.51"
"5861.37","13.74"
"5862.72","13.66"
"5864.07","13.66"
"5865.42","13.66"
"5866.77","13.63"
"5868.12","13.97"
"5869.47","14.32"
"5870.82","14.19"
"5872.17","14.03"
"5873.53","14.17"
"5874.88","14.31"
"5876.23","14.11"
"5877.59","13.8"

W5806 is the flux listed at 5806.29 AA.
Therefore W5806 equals 13.23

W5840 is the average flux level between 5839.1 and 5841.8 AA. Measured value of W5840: 13.7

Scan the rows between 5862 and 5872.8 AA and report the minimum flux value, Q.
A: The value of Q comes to 13.63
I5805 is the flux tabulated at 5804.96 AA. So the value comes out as 13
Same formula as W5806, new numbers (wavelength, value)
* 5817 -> 13.72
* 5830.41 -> 14.41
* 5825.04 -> 14.72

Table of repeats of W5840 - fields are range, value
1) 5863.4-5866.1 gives 13.7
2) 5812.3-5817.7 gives 14.6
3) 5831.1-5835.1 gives 14.3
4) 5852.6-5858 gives 13.6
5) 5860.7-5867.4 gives 13.7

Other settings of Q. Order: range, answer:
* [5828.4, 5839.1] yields 13.84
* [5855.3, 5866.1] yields 13.34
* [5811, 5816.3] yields 14.34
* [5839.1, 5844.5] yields 13.53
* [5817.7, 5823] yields 12.84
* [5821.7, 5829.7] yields 14.58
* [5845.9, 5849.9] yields 13.41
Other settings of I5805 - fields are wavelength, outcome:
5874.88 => 14.31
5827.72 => 15.2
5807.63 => 13.39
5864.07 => 13.66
